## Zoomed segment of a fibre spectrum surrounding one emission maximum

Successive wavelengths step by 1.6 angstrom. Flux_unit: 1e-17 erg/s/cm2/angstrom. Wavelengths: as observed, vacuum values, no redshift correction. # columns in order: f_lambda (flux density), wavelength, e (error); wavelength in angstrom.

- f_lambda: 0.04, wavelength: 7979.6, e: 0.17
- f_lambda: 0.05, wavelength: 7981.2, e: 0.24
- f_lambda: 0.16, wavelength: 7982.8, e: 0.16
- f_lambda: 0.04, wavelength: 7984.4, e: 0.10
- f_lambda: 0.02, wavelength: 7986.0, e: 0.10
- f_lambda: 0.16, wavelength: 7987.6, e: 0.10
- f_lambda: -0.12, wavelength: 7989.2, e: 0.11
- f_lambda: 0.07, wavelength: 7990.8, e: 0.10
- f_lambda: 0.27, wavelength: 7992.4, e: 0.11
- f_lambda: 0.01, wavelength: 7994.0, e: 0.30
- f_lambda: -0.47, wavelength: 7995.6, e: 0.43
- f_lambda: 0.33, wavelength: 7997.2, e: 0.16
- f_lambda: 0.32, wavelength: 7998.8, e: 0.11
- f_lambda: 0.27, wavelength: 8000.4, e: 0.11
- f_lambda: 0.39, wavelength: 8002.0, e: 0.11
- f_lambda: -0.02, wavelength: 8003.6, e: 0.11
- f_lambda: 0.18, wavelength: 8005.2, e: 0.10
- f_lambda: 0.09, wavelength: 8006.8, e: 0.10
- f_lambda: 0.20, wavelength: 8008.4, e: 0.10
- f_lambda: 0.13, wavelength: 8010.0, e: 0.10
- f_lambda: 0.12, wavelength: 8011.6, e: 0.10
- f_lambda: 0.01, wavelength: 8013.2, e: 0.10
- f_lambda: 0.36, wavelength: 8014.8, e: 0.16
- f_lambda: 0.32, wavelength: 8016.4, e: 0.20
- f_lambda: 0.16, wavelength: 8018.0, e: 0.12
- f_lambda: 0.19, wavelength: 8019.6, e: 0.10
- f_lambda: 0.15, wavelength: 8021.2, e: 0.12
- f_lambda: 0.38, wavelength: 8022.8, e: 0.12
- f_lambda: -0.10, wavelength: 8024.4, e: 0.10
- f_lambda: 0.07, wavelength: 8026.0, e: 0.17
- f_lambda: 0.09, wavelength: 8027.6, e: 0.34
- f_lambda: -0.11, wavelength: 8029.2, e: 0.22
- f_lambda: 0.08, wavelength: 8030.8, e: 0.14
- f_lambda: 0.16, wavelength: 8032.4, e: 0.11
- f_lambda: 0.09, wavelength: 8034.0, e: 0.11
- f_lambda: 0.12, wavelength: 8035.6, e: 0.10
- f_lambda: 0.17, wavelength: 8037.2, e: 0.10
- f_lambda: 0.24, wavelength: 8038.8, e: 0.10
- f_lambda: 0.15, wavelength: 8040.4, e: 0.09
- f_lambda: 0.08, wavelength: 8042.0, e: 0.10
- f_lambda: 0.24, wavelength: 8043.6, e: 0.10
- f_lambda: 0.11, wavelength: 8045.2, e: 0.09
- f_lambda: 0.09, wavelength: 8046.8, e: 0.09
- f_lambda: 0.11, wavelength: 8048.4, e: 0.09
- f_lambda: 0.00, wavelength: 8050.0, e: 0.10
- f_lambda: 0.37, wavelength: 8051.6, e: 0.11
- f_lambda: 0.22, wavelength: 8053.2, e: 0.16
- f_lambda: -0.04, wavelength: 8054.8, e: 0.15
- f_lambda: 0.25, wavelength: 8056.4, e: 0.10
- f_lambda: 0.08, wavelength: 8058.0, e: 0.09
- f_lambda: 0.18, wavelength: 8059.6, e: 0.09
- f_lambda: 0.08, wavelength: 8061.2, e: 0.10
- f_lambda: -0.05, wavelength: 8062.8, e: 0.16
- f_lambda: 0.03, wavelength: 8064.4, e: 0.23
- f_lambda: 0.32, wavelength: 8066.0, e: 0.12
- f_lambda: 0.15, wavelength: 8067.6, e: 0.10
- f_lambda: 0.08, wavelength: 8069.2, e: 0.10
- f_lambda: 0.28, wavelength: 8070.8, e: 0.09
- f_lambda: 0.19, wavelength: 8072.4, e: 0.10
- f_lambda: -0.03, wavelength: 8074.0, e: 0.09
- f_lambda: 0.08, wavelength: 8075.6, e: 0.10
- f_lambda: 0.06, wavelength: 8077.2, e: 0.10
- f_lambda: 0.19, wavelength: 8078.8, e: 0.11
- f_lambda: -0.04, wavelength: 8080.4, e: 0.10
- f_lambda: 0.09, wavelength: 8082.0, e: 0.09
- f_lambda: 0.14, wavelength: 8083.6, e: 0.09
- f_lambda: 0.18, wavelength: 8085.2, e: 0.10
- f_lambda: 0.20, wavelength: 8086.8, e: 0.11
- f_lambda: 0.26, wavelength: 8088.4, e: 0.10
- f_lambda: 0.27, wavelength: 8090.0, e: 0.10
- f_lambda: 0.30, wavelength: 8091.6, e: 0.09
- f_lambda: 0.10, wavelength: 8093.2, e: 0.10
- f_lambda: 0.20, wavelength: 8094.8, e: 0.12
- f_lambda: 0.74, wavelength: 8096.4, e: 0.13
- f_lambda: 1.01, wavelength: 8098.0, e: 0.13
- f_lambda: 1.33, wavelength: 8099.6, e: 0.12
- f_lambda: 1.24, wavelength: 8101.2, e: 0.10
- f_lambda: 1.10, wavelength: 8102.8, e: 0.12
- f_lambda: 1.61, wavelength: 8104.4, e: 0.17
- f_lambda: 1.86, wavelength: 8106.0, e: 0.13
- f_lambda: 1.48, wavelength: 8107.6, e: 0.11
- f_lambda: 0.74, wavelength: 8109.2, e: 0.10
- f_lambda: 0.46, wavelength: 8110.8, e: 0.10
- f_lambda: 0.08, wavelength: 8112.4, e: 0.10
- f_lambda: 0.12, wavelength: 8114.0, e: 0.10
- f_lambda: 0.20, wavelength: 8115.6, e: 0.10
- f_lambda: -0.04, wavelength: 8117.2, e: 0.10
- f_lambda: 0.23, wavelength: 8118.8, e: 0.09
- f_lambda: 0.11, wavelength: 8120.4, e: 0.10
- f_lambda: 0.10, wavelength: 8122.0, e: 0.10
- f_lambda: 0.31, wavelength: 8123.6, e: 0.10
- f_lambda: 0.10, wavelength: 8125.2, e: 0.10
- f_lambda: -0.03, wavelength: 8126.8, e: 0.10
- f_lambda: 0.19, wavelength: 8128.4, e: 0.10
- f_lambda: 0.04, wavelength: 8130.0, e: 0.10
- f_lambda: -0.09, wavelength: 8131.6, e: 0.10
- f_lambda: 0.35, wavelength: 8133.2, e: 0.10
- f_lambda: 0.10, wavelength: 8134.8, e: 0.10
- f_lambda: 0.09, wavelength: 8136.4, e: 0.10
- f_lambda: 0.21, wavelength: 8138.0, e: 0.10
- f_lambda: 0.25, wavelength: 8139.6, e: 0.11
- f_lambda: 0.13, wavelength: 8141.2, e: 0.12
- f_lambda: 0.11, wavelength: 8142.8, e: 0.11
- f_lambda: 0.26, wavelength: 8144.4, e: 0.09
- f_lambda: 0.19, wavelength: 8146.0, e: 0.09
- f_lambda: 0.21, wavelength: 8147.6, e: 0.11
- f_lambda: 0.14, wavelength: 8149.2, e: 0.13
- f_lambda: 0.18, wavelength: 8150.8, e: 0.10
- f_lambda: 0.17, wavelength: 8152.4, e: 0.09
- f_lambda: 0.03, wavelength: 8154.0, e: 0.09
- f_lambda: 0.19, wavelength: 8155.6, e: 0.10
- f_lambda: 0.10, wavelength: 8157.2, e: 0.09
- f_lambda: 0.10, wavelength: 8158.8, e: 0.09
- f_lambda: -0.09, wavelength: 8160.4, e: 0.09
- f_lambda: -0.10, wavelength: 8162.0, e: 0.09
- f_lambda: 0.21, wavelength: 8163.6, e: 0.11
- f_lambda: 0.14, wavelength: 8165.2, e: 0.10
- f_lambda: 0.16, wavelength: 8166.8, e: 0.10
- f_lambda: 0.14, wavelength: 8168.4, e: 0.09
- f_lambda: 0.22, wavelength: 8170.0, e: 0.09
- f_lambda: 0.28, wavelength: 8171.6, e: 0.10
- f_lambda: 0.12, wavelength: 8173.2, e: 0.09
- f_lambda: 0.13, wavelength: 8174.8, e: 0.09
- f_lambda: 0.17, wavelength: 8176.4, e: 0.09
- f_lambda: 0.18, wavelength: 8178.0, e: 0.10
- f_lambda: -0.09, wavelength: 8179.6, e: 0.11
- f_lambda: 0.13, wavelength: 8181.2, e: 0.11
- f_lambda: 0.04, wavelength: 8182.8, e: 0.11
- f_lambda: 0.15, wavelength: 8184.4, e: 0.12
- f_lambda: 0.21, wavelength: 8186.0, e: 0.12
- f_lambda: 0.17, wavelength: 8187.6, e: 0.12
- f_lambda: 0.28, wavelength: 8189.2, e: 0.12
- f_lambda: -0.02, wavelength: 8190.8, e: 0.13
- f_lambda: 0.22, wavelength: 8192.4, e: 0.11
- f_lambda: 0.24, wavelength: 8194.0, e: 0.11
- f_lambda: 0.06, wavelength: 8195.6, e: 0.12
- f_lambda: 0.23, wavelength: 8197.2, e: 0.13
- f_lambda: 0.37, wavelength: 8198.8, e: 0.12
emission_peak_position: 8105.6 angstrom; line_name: [O II] 3727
